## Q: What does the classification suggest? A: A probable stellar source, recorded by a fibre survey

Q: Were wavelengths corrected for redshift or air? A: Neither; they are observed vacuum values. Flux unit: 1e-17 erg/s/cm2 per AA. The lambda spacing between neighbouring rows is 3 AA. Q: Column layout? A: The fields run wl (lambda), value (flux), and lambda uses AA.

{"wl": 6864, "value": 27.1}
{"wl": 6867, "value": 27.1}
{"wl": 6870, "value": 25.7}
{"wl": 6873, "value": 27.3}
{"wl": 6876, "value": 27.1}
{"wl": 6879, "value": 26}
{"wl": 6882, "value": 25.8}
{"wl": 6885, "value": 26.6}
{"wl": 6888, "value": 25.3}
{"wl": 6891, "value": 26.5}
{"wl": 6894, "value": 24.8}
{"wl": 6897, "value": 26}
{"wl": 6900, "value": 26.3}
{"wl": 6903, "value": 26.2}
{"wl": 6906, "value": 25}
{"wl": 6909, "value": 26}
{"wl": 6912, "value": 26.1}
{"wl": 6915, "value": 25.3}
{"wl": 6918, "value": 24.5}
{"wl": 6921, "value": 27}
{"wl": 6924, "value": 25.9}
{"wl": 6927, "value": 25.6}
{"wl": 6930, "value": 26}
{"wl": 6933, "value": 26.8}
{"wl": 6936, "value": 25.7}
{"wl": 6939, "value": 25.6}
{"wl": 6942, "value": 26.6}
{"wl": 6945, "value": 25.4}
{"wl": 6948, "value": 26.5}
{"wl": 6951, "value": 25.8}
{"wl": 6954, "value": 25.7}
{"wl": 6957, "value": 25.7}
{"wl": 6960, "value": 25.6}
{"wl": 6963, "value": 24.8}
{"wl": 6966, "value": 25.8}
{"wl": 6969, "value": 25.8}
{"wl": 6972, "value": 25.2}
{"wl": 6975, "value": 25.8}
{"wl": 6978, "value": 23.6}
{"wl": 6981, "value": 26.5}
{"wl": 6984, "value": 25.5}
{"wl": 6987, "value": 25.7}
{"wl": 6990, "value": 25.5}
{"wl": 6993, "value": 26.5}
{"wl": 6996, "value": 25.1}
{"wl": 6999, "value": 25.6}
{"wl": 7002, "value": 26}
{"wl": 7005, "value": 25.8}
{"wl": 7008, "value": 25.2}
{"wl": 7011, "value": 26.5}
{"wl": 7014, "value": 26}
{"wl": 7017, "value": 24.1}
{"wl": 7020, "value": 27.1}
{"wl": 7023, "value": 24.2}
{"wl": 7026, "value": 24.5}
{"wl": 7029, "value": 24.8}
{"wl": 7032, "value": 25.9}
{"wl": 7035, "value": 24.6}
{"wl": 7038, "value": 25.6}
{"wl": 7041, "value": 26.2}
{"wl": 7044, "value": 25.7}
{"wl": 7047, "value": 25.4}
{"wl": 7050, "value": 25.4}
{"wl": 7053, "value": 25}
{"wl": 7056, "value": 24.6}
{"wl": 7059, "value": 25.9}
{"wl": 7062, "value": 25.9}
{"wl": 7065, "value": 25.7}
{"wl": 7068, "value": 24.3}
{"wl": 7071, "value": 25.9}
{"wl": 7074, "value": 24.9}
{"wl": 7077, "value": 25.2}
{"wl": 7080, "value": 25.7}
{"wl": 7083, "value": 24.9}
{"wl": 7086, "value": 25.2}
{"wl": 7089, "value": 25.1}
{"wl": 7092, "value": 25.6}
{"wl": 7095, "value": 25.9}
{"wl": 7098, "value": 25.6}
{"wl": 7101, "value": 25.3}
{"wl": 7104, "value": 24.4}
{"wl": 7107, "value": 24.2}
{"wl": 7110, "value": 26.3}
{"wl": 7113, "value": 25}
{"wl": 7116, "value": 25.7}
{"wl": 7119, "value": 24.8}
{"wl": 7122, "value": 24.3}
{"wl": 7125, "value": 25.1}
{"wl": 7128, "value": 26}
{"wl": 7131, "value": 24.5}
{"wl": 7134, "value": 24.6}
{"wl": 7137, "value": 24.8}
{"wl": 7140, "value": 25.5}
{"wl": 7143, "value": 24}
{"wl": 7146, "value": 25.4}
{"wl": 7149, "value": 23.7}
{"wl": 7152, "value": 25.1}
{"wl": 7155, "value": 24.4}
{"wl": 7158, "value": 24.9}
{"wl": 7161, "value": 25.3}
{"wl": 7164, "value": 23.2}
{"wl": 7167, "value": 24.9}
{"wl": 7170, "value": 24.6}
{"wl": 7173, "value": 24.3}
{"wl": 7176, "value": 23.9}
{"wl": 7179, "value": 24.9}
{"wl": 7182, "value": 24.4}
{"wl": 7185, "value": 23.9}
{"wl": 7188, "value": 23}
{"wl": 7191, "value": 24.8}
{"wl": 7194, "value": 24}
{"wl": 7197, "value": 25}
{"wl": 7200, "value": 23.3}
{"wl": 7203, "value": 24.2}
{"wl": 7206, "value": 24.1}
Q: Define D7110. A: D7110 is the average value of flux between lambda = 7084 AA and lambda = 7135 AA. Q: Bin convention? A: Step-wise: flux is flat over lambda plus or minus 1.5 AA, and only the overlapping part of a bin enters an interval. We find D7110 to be 25.2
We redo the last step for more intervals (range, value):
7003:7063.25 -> 25.4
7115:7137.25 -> 25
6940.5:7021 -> 25.7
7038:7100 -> 25.4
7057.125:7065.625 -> 25.8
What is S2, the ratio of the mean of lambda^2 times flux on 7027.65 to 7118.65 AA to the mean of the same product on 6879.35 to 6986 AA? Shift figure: 1.0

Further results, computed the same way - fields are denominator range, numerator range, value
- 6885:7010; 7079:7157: 1.02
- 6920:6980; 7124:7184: 1.02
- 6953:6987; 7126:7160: 1.02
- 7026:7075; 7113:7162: 1.01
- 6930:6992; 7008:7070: 1.01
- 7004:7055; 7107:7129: 1.02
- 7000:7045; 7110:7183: 1.01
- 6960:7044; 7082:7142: 1.02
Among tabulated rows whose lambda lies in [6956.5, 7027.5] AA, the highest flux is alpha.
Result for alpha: 27.1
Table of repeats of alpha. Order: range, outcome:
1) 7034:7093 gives 26.2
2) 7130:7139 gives 24.8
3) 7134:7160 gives 25.5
